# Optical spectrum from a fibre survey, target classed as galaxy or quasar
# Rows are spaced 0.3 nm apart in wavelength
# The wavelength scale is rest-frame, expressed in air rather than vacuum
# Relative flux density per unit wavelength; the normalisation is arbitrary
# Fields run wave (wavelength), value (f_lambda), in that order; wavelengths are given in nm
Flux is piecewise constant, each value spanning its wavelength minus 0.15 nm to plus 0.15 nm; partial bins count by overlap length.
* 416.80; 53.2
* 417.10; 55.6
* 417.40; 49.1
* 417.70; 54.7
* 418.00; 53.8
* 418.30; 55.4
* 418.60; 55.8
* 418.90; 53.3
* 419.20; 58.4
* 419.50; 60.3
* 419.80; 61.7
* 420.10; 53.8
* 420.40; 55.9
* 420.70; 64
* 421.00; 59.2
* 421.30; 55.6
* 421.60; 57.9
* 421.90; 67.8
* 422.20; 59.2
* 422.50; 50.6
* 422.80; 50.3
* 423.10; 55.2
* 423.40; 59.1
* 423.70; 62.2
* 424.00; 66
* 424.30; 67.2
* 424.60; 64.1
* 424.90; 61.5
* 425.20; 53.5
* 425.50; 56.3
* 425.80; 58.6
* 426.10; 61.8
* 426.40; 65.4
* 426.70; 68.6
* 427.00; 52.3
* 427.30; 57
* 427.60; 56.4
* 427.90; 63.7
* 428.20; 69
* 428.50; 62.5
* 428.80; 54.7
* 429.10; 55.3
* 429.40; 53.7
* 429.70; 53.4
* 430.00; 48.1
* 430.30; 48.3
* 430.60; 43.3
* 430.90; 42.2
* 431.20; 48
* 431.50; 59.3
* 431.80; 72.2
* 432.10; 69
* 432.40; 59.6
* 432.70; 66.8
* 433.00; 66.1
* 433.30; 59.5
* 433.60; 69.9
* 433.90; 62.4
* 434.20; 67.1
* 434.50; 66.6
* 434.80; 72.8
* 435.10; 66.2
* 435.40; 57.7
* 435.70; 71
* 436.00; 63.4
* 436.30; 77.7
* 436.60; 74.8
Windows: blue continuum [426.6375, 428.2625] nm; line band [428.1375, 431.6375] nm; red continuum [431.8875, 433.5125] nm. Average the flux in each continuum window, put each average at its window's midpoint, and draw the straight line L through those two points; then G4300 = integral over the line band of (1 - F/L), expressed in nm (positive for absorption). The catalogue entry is 0.54 nm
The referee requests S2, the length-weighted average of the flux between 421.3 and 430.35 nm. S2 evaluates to 58.7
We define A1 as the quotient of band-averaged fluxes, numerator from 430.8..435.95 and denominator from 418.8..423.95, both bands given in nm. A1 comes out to 1.1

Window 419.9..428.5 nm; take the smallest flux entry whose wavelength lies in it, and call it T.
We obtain 50.3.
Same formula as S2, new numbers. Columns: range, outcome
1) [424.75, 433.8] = 58.6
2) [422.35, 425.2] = 59.3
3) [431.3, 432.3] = 65.5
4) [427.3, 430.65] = 55.7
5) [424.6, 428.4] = 60.5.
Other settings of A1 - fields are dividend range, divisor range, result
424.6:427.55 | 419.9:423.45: 1.04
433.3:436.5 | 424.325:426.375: 1.12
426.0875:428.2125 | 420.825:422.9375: 1.07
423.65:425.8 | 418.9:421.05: 1.05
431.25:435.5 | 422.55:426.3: 1.09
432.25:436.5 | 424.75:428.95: 1.10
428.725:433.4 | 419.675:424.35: 0.95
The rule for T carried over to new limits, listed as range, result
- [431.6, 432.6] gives 59.6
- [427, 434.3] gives 42.2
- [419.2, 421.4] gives 53.8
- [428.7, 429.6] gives 53.7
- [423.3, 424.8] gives 59.1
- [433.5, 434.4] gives 62.4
